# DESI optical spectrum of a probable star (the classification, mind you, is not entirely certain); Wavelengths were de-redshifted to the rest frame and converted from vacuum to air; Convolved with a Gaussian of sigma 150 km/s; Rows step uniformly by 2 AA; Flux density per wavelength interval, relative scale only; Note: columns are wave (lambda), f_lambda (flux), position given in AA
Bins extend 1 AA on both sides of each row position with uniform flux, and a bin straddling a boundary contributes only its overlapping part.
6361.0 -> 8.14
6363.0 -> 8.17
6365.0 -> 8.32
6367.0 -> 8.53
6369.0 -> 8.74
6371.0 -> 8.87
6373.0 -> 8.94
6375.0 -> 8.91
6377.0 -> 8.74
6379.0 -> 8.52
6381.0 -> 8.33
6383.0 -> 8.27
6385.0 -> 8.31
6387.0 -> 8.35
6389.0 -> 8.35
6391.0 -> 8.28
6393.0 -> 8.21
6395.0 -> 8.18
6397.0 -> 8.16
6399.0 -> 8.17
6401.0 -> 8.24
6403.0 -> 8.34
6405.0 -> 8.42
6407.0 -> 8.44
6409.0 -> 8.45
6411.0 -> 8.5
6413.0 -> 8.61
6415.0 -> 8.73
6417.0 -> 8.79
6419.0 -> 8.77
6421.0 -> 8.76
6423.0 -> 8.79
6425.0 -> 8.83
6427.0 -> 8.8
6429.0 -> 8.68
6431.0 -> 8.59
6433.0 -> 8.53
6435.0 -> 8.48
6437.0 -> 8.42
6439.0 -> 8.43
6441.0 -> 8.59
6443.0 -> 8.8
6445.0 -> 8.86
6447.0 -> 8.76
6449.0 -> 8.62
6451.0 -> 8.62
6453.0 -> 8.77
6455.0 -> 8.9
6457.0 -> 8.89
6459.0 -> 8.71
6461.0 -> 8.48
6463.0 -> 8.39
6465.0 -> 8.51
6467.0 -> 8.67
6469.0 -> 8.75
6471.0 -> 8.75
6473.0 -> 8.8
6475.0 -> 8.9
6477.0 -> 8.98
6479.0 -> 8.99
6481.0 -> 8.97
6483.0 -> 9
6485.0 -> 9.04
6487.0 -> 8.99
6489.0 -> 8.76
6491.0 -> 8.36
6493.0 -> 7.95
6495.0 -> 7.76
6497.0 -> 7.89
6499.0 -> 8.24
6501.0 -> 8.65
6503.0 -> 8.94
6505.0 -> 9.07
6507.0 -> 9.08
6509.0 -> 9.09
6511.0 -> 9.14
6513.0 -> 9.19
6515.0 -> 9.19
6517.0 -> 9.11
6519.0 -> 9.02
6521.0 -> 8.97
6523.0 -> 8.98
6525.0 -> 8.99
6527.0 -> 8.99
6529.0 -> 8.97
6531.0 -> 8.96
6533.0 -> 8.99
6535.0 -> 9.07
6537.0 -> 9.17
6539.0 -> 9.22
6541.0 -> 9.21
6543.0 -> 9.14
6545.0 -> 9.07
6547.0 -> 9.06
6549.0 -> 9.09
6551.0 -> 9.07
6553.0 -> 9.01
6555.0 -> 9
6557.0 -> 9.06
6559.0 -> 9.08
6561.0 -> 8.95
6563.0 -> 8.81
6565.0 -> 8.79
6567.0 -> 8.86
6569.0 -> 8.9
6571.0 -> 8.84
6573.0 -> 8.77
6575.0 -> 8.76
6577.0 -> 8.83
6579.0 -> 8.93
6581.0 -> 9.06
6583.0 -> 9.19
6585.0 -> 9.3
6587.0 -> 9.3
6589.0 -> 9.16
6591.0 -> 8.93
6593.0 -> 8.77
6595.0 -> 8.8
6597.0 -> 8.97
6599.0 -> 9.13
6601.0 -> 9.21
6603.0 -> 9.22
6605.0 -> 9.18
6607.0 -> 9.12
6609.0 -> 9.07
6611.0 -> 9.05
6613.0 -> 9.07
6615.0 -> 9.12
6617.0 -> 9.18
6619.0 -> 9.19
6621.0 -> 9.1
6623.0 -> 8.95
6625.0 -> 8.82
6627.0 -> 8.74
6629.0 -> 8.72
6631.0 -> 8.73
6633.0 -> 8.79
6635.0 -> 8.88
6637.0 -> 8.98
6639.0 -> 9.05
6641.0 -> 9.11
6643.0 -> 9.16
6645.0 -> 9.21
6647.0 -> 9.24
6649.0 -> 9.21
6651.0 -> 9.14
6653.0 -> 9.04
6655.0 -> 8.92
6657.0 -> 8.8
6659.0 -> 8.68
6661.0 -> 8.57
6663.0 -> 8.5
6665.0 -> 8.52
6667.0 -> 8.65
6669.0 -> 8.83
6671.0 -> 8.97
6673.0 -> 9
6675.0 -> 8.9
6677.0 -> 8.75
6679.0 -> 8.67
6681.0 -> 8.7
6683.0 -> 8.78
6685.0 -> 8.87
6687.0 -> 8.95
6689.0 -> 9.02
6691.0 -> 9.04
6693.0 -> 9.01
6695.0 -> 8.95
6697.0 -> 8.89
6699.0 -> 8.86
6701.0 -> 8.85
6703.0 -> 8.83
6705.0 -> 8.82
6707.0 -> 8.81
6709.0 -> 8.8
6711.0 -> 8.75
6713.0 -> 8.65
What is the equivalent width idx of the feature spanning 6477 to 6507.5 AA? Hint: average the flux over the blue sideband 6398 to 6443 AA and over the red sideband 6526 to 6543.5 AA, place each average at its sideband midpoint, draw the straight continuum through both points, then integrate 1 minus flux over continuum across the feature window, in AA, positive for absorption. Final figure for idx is 0.82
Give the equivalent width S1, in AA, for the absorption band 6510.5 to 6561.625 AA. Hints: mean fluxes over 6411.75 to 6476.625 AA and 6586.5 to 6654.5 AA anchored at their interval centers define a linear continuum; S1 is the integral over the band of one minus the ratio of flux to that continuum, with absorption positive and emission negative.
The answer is -1.1 AA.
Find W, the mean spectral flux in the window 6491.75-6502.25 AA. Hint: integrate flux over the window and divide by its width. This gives 8.12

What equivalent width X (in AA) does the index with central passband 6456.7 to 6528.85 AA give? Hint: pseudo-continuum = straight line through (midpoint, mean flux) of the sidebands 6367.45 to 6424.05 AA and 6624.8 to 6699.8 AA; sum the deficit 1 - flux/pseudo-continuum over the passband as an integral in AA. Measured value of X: -1.2 AA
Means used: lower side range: 8.51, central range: 8.78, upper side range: 8.89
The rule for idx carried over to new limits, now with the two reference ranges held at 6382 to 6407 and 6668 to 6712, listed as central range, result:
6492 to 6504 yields 0.3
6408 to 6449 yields -1.5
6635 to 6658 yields -0.8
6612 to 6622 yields -0.5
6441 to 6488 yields -2.0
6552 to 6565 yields -0.6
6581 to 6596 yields -0.7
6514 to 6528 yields -0.8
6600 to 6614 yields -0.7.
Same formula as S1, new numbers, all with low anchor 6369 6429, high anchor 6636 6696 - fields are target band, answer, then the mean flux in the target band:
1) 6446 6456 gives -0.16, 8.73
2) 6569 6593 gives -0.56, 8.99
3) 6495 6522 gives -0.52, 8.85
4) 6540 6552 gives -0.51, 9.11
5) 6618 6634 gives -0.05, 8.88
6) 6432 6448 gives -0.05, 8.61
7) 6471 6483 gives -0.39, 8.92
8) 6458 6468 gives 0.08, 8.55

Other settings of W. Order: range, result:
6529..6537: 9.02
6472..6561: 8.91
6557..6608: 9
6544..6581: 8.94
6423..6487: 8.73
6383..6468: 8.55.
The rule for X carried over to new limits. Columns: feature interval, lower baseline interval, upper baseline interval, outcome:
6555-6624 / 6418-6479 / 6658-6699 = -2.0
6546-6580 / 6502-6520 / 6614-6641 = 0.4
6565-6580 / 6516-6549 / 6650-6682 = 0.2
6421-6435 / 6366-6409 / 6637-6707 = -0.3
